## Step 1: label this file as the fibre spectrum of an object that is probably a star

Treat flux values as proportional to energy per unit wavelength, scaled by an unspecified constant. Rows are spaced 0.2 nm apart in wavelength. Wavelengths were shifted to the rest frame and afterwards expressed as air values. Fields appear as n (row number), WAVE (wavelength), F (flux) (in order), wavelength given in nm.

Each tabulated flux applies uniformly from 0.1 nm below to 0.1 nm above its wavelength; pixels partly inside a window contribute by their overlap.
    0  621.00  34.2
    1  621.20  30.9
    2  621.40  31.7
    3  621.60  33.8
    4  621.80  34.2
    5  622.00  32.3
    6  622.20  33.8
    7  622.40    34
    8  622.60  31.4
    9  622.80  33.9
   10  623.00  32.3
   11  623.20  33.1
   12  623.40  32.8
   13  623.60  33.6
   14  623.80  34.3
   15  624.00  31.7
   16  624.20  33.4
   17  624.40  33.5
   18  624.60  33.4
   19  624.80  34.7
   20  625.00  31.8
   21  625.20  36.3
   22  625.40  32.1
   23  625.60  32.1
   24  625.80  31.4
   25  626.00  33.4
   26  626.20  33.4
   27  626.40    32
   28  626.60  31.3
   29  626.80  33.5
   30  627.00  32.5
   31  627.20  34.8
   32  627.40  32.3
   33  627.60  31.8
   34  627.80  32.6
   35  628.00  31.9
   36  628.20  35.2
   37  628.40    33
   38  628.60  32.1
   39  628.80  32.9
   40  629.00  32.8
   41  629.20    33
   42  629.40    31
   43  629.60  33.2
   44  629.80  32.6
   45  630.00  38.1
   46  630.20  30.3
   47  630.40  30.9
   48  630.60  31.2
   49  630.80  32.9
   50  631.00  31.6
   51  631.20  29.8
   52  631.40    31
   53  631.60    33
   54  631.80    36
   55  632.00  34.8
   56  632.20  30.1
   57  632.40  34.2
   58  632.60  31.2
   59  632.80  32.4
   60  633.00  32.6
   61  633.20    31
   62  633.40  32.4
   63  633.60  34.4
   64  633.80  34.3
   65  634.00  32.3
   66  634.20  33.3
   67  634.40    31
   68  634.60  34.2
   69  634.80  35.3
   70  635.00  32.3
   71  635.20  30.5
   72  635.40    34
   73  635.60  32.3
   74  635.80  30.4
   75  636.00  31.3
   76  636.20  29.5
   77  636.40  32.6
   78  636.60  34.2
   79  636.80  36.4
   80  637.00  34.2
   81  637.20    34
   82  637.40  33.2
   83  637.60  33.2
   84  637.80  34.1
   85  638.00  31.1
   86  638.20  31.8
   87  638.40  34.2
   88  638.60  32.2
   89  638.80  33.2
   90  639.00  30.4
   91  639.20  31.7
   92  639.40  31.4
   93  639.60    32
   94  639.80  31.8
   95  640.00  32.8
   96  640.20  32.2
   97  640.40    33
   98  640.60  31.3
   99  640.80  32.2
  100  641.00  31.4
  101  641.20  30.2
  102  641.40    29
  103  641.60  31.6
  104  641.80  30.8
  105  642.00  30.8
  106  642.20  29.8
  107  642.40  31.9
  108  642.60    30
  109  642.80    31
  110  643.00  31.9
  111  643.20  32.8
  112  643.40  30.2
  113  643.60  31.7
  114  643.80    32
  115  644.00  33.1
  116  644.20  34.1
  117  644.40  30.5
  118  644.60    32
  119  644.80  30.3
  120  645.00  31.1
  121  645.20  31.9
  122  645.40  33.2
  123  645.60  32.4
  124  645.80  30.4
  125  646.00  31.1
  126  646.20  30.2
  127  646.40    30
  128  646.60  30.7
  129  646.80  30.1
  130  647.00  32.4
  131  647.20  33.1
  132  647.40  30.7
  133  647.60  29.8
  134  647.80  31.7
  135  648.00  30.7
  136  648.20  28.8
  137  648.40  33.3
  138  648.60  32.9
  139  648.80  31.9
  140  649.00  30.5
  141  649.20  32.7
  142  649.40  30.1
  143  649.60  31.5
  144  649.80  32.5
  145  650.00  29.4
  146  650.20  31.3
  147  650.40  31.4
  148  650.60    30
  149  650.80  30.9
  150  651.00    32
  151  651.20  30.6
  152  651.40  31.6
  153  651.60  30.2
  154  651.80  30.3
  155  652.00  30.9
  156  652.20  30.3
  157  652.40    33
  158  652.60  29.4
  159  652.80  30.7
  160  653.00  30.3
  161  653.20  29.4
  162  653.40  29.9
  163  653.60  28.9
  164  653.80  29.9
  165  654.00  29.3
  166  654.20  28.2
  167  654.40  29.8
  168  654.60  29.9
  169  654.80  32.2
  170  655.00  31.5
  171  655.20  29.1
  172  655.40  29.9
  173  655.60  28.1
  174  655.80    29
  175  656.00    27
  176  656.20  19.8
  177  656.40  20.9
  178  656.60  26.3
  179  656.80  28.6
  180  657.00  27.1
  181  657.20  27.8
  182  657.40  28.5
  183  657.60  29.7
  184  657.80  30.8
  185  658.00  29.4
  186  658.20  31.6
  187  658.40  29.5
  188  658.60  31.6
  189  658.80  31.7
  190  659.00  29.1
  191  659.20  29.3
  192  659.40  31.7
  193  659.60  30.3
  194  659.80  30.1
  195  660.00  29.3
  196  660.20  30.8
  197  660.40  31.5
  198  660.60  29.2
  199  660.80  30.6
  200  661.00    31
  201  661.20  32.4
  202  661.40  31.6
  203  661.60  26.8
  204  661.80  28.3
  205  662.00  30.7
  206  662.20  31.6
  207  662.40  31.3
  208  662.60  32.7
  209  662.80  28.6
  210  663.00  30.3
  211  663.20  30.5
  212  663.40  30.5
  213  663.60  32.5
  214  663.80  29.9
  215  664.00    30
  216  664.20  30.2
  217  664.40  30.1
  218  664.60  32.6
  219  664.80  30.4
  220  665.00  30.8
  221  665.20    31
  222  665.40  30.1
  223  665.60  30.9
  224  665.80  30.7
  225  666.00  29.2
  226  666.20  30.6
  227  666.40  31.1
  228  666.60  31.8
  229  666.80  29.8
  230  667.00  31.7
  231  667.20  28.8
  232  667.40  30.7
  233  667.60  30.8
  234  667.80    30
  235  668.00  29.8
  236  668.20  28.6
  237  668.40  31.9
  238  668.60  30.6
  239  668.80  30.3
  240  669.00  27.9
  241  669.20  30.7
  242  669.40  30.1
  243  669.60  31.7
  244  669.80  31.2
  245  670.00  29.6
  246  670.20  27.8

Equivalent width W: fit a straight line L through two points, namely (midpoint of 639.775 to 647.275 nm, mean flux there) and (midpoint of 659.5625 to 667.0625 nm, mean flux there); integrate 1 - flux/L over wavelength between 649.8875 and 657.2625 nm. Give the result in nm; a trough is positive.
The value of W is 0.396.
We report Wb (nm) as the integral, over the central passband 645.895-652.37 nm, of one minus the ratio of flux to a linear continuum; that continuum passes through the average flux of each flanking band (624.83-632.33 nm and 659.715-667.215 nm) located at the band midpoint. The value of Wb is 0.07 nm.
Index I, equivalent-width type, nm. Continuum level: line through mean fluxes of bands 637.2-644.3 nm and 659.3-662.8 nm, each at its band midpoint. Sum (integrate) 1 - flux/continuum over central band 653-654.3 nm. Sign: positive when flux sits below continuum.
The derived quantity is 0.07 nm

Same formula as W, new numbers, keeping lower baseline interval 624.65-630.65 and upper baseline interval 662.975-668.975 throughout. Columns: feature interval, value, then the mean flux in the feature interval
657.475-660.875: 0.06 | 30.3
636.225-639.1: -0.08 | 33.1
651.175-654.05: 0.09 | 30.3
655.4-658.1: 0.33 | 27.3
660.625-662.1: 0.03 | 30.1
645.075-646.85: 0.03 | 31.1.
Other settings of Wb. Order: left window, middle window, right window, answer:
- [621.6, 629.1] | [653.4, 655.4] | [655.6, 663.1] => 0.00 nm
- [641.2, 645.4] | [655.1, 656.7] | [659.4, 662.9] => 0.23 nm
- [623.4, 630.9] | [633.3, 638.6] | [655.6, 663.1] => -0.17 nm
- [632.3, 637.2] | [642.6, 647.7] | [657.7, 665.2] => 0.07 nm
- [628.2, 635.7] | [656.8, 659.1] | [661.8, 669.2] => 0.10 nm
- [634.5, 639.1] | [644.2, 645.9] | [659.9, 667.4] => 0.03 nm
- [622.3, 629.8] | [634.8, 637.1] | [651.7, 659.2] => -0.07 nm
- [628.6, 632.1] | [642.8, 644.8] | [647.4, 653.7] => -0.03 nm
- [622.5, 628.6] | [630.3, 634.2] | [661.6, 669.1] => 0.01 nm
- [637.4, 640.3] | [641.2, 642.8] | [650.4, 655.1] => 0.07 nm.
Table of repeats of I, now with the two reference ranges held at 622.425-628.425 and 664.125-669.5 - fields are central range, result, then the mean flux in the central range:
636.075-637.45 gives -0.05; 33.4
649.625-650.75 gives 0.02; 31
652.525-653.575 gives 0.05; 29.9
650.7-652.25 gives 0.02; 30.9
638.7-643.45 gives 0.09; 31.4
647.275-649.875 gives 0.02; 31.3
